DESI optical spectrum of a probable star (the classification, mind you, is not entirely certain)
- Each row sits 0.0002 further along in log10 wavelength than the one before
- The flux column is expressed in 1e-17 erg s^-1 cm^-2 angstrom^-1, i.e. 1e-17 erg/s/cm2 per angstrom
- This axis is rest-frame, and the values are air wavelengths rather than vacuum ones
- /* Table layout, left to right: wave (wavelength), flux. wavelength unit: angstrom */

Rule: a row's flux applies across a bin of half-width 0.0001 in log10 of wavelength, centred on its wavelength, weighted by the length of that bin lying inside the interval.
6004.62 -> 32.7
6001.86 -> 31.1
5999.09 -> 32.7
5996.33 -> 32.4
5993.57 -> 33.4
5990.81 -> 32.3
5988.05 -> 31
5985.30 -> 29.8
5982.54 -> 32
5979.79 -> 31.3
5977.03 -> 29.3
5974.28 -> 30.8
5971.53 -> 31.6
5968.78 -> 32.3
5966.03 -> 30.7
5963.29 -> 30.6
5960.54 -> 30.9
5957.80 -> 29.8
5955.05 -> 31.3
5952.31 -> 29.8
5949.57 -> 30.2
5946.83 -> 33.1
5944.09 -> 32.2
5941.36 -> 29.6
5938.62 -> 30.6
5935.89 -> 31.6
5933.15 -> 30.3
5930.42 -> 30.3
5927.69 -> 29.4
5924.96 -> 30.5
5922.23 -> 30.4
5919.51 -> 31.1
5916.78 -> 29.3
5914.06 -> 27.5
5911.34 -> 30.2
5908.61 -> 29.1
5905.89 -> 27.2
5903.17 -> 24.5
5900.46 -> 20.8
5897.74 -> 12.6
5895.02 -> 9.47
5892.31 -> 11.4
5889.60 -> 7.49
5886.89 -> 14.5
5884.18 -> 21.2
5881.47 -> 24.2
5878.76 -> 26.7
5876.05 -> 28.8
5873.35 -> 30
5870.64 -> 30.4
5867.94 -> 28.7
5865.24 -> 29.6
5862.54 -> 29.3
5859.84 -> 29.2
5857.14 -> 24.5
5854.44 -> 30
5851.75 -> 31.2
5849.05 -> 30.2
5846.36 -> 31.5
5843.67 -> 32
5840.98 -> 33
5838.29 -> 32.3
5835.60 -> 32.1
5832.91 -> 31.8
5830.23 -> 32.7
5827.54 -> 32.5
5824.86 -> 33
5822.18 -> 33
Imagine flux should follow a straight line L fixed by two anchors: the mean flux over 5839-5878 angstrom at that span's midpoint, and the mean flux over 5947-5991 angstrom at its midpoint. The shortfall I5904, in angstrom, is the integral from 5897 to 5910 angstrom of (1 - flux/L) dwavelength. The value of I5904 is 3.0 angstrom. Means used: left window 29.9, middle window 23.3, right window 30.9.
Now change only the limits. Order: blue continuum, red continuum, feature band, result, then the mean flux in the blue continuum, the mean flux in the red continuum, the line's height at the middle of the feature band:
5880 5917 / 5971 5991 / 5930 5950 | -4.2 angstrom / 20.4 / 30.9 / 25.7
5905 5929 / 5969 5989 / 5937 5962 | -0.5 angstrom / 29.5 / 30.9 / 30.2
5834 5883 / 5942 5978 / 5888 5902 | 8.2 angstrom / 29.6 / 31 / 30.1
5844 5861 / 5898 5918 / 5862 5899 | 8.6 angstrom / 29.6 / 26.1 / 27.8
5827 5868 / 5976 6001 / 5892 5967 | 8.0 angstrom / 30.7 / 31.6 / 31.2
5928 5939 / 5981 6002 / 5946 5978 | 0.4 angstrom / 30.6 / 31.9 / 31.2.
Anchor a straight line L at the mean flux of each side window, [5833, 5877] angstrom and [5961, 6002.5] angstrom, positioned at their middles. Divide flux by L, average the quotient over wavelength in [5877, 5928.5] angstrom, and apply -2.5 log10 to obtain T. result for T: 0.31 mag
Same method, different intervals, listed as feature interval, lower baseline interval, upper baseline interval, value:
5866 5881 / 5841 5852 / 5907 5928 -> 0.08 mag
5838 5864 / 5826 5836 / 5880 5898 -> -0.16 mag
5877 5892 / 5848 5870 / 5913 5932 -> 0.50 mag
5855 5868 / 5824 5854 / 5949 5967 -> 0.12 mag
